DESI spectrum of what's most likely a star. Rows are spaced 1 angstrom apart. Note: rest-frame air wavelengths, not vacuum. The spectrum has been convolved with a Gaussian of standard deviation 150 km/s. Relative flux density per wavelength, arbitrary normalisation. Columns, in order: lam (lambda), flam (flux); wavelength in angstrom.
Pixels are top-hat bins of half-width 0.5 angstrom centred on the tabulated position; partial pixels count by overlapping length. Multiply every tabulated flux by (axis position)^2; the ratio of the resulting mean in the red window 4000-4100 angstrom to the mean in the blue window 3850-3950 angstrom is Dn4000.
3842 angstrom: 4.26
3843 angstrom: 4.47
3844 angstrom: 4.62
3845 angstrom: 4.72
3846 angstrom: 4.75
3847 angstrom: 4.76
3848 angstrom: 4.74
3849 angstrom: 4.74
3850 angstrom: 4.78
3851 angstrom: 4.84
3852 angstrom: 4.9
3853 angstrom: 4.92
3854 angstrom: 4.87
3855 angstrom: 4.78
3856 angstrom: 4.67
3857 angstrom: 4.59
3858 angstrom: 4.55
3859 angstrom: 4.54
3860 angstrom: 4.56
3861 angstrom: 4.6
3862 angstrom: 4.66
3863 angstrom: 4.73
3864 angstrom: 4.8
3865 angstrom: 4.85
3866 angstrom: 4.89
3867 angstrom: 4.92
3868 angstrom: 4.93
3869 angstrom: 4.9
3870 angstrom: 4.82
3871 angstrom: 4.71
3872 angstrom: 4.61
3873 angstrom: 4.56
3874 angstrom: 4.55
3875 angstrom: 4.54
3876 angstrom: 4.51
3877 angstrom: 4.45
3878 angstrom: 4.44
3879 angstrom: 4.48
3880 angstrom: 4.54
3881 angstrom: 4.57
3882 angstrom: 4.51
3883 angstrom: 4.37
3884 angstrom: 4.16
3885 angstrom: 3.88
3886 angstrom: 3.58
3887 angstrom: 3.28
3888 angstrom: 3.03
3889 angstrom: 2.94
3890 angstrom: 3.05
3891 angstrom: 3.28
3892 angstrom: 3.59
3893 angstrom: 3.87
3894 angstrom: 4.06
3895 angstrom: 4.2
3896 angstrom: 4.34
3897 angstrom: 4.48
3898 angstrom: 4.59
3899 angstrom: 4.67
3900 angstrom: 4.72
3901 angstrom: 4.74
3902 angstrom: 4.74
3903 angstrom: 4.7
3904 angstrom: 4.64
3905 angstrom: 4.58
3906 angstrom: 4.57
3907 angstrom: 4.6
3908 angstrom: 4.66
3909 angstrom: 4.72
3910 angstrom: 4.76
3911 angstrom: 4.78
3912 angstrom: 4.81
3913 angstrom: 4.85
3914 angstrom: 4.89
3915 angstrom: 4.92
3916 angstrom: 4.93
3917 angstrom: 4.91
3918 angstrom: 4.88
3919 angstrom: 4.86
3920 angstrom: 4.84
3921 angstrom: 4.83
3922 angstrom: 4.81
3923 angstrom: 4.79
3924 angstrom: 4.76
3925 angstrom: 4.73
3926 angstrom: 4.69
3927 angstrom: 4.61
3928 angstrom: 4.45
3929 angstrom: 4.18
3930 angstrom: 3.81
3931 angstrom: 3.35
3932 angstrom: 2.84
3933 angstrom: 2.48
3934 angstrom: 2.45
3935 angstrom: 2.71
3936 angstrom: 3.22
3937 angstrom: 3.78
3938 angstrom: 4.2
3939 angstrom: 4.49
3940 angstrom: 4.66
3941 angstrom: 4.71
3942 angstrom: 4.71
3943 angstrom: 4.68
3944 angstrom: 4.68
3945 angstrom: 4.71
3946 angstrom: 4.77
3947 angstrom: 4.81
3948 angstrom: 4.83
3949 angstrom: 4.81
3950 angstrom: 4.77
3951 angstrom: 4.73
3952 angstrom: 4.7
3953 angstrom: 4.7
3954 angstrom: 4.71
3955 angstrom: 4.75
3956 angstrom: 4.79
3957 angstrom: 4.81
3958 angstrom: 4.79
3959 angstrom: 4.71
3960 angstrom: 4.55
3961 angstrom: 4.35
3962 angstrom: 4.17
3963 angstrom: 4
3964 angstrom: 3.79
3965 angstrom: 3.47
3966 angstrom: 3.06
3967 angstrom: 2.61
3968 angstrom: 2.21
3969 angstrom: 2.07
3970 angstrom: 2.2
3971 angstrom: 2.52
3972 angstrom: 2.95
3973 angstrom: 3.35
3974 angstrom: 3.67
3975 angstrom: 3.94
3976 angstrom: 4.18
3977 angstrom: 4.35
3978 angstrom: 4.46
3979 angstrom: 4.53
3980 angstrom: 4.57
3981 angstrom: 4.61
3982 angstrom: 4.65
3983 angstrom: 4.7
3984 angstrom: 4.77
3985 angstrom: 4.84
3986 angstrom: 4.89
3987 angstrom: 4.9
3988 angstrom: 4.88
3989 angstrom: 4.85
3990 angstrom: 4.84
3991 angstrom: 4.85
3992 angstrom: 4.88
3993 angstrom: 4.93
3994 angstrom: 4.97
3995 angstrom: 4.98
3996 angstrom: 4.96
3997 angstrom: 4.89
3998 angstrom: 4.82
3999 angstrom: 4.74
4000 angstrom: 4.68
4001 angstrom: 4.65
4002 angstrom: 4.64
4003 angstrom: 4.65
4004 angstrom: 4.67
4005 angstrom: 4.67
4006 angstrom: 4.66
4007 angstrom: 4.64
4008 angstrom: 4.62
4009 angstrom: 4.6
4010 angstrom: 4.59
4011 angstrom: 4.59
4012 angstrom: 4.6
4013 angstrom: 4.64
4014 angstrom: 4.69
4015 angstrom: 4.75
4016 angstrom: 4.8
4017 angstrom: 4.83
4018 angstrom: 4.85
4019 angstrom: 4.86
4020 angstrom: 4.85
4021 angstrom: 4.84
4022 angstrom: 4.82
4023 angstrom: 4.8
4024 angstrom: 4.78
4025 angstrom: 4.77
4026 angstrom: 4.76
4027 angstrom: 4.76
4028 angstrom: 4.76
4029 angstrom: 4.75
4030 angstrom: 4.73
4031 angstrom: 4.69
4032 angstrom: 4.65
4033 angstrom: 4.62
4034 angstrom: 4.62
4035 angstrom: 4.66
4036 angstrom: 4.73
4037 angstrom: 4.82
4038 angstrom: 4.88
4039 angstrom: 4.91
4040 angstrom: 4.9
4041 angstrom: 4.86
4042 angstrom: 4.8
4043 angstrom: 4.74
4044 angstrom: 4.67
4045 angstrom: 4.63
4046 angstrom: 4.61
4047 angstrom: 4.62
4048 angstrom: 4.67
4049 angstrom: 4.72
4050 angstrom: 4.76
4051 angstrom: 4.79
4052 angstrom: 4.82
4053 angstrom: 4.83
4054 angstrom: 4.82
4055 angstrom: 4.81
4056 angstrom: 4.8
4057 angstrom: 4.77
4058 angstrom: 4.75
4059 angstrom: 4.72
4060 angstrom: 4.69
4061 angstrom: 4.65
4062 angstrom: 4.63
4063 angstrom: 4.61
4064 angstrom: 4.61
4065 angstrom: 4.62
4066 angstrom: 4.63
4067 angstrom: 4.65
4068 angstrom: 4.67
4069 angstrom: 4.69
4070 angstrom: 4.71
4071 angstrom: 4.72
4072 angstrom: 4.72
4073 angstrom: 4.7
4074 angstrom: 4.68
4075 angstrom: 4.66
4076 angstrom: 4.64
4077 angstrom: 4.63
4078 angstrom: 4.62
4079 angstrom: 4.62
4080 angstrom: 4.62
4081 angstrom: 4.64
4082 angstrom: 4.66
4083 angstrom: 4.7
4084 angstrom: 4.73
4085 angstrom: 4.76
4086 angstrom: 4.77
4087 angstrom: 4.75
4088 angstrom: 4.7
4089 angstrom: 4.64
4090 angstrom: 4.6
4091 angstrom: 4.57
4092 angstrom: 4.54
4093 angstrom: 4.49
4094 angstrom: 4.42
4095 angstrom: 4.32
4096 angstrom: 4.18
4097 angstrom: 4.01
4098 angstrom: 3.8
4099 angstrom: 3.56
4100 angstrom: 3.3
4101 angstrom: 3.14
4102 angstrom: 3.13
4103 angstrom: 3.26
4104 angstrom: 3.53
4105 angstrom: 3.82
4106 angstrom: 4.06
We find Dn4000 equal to 1.1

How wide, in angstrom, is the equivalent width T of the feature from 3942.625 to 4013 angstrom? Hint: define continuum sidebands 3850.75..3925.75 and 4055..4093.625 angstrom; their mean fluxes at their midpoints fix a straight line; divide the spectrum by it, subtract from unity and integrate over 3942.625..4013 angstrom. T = 2.9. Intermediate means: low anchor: 4.52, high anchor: 4.67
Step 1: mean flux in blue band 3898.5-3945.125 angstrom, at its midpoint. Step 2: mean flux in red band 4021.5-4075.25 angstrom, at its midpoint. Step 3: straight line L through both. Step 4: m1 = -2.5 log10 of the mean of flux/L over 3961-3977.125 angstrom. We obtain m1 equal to 0.35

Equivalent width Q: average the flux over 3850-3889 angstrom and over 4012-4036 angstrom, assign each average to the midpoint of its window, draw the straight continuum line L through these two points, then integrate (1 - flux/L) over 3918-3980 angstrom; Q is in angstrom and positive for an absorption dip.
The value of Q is 7.0 angstrom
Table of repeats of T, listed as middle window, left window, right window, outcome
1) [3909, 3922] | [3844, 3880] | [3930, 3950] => -1.8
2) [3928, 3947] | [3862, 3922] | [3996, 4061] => 2.5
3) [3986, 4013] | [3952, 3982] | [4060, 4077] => -3.9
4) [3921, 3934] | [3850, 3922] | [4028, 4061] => 1.4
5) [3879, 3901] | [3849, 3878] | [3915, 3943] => 2.4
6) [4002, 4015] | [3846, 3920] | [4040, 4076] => 0.0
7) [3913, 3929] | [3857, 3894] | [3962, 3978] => -4.0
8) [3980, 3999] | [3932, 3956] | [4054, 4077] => -1.7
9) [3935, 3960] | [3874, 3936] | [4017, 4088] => -0.9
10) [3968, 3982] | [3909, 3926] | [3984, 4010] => 3.4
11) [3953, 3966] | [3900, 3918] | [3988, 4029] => 1.1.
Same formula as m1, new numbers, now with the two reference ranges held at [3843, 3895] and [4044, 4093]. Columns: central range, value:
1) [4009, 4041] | -0.03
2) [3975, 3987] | 0.00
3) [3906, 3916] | -0.07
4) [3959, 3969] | 0.27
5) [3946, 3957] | -0.05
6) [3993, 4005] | -0.04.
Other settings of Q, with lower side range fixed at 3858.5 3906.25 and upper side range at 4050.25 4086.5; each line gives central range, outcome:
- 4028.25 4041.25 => -0.3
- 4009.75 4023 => -0.4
